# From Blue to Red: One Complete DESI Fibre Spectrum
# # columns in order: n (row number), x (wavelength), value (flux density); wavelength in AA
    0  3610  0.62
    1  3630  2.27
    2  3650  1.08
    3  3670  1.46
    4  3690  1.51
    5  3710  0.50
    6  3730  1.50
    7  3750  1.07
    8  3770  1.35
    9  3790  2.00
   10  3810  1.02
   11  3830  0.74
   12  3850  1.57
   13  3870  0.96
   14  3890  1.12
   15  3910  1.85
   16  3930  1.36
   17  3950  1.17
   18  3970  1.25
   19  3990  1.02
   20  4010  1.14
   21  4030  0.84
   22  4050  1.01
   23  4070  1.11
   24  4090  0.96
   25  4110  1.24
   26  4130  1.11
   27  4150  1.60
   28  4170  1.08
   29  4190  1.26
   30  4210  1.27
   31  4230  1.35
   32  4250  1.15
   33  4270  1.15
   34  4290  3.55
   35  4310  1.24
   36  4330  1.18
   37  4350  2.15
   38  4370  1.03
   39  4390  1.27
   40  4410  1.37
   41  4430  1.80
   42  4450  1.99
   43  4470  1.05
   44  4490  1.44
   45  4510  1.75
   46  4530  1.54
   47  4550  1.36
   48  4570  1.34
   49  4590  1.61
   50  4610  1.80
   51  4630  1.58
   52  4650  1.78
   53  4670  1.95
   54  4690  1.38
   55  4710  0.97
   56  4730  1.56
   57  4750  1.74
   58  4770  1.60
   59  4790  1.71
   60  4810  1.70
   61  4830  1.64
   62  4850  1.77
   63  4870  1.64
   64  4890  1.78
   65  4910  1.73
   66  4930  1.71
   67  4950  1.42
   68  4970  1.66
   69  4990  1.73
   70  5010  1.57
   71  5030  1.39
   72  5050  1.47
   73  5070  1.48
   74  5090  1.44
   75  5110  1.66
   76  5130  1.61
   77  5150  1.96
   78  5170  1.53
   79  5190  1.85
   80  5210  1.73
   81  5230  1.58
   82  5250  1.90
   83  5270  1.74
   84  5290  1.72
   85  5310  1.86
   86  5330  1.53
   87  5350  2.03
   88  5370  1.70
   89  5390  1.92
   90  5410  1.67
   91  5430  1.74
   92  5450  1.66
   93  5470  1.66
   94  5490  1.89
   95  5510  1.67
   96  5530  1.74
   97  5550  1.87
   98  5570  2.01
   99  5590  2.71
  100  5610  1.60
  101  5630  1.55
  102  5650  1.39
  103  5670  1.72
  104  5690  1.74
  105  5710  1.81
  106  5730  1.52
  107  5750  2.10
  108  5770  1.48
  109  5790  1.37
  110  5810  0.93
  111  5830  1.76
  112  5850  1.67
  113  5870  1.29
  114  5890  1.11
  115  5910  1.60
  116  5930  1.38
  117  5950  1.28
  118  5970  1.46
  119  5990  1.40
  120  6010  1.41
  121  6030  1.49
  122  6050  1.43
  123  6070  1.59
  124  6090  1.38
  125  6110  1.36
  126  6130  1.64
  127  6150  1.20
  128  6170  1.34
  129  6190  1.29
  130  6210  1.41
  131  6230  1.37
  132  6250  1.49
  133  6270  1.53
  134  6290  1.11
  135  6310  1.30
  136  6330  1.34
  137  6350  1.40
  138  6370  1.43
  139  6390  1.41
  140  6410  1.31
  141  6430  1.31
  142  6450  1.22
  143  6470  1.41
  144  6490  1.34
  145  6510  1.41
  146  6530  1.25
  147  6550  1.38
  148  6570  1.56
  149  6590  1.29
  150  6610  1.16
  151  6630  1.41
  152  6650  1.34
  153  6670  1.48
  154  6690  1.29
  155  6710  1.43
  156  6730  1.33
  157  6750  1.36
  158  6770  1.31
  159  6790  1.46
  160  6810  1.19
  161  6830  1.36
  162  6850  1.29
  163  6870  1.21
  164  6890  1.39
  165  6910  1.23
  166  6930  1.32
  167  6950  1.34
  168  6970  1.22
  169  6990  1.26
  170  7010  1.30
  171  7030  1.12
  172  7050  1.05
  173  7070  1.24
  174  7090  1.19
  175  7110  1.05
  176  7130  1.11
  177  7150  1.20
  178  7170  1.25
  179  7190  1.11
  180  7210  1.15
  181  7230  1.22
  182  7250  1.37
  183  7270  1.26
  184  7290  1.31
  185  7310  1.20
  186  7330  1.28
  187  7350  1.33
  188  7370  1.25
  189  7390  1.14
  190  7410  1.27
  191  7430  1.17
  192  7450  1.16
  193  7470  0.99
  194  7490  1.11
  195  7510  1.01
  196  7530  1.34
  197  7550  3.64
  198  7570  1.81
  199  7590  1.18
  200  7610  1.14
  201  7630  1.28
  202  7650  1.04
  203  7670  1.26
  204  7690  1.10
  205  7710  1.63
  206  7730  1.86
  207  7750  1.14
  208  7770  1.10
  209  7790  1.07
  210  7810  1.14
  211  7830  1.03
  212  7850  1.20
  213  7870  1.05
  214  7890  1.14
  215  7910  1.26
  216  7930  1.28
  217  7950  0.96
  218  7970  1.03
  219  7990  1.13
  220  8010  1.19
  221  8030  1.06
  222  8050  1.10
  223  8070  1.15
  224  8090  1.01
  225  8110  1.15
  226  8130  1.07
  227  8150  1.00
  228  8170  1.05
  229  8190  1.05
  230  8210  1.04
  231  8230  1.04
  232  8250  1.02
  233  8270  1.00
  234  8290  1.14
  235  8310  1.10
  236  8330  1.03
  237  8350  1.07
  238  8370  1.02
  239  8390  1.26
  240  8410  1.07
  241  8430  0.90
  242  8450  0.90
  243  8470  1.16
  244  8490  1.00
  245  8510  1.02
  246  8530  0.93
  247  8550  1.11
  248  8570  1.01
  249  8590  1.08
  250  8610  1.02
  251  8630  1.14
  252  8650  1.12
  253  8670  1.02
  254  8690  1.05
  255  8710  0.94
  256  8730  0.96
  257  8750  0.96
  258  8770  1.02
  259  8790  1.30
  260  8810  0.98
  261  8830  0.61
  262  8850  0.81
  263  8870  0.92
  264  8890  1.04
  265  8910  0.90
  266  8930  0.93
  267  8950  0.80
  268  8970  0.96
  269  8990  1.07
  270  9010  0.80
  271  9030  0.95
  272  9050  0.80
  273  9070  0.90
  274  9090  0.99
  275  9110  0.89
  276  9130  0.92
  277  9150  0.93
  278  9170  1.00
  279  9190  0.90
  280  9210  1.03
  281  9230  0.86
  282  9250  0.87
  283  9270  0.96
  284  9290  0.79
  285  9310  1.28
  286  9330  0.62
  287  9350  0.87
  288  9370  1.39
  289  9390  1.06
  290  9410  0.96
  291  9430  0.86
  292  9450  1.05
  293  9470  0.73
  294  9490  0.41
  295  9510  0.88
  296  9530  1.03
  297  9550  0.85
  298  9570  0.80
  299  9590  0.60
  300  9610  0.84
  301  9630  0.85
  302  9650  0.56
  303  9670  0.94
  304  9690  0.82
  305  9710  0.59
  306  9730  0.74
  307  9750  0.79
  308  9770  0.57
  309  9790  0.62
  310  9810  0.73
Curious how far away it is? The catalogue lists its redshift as 0.15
